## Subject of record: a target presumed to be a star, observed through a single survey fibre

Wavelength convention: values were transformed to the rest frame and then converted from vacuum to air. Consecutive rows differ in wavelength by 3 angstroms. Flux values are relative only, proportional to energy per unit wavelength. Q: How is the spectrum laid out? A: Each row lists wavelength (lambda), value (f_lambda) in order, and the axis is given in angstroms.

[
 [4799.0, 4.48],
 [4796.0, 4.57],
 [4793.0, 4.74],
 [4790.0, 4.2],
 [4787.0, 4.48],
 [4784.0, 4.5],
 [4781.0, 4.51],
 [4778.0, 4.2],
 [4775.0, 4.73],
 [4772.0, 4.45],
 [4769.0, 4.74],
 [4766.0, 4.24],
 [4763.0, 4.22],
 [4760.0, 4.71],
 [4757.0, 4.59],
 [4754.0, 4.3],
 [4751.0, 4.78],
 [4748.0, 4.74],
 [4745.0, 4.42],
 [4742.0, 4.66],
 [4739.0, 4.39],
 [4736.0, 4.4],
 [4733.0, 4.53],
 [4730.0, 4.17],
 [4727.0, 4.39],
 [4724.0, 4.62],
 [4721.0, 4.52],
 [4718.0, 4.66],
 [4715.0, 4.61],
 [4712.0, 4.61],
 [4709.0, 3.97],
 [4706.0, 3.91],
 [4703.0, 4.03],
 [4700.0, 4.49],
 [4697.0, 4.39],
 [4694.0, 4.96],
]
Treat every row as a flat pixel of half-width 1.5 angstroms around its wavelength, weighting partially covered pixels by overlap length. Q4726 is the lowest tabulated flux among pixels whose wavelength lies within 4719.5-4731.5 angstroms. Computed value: 4.17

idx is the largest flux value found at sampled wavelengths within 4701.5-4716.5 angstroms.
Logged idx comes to 4.61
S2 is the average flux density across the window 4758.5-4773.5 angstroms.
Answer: 4.47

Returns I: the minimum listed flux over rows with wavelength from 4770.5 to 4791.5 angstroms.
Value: 4.2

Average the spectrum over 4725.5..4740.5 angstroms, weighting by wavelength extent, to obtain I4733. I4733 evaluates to 4.38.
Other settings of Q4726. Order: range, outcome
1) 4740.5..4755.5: 4.3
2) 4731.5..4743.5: 4.39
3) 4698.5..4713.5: 3.91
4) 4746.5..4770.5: 4.22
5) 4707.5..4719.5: 3.97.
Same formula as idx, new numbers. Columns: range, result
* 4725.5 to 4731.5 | 4.39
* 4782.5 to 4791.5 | 4.5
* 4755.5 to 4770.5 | 4.74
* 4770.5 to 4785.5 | 4.73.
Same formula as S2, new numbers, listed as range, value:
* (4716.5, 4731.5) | 4.47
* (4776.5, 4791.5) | 4.38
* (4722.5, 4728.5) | 4.5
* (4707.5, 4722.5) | 4.47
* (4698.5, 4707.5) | 4.14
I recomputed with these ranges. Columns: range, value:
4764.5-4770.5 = 4.24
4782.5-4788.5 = 4.48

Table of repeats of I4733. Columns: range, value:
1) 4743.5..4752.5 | 4.65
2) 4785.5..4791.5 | 4.34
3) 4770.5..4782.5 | 4.47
